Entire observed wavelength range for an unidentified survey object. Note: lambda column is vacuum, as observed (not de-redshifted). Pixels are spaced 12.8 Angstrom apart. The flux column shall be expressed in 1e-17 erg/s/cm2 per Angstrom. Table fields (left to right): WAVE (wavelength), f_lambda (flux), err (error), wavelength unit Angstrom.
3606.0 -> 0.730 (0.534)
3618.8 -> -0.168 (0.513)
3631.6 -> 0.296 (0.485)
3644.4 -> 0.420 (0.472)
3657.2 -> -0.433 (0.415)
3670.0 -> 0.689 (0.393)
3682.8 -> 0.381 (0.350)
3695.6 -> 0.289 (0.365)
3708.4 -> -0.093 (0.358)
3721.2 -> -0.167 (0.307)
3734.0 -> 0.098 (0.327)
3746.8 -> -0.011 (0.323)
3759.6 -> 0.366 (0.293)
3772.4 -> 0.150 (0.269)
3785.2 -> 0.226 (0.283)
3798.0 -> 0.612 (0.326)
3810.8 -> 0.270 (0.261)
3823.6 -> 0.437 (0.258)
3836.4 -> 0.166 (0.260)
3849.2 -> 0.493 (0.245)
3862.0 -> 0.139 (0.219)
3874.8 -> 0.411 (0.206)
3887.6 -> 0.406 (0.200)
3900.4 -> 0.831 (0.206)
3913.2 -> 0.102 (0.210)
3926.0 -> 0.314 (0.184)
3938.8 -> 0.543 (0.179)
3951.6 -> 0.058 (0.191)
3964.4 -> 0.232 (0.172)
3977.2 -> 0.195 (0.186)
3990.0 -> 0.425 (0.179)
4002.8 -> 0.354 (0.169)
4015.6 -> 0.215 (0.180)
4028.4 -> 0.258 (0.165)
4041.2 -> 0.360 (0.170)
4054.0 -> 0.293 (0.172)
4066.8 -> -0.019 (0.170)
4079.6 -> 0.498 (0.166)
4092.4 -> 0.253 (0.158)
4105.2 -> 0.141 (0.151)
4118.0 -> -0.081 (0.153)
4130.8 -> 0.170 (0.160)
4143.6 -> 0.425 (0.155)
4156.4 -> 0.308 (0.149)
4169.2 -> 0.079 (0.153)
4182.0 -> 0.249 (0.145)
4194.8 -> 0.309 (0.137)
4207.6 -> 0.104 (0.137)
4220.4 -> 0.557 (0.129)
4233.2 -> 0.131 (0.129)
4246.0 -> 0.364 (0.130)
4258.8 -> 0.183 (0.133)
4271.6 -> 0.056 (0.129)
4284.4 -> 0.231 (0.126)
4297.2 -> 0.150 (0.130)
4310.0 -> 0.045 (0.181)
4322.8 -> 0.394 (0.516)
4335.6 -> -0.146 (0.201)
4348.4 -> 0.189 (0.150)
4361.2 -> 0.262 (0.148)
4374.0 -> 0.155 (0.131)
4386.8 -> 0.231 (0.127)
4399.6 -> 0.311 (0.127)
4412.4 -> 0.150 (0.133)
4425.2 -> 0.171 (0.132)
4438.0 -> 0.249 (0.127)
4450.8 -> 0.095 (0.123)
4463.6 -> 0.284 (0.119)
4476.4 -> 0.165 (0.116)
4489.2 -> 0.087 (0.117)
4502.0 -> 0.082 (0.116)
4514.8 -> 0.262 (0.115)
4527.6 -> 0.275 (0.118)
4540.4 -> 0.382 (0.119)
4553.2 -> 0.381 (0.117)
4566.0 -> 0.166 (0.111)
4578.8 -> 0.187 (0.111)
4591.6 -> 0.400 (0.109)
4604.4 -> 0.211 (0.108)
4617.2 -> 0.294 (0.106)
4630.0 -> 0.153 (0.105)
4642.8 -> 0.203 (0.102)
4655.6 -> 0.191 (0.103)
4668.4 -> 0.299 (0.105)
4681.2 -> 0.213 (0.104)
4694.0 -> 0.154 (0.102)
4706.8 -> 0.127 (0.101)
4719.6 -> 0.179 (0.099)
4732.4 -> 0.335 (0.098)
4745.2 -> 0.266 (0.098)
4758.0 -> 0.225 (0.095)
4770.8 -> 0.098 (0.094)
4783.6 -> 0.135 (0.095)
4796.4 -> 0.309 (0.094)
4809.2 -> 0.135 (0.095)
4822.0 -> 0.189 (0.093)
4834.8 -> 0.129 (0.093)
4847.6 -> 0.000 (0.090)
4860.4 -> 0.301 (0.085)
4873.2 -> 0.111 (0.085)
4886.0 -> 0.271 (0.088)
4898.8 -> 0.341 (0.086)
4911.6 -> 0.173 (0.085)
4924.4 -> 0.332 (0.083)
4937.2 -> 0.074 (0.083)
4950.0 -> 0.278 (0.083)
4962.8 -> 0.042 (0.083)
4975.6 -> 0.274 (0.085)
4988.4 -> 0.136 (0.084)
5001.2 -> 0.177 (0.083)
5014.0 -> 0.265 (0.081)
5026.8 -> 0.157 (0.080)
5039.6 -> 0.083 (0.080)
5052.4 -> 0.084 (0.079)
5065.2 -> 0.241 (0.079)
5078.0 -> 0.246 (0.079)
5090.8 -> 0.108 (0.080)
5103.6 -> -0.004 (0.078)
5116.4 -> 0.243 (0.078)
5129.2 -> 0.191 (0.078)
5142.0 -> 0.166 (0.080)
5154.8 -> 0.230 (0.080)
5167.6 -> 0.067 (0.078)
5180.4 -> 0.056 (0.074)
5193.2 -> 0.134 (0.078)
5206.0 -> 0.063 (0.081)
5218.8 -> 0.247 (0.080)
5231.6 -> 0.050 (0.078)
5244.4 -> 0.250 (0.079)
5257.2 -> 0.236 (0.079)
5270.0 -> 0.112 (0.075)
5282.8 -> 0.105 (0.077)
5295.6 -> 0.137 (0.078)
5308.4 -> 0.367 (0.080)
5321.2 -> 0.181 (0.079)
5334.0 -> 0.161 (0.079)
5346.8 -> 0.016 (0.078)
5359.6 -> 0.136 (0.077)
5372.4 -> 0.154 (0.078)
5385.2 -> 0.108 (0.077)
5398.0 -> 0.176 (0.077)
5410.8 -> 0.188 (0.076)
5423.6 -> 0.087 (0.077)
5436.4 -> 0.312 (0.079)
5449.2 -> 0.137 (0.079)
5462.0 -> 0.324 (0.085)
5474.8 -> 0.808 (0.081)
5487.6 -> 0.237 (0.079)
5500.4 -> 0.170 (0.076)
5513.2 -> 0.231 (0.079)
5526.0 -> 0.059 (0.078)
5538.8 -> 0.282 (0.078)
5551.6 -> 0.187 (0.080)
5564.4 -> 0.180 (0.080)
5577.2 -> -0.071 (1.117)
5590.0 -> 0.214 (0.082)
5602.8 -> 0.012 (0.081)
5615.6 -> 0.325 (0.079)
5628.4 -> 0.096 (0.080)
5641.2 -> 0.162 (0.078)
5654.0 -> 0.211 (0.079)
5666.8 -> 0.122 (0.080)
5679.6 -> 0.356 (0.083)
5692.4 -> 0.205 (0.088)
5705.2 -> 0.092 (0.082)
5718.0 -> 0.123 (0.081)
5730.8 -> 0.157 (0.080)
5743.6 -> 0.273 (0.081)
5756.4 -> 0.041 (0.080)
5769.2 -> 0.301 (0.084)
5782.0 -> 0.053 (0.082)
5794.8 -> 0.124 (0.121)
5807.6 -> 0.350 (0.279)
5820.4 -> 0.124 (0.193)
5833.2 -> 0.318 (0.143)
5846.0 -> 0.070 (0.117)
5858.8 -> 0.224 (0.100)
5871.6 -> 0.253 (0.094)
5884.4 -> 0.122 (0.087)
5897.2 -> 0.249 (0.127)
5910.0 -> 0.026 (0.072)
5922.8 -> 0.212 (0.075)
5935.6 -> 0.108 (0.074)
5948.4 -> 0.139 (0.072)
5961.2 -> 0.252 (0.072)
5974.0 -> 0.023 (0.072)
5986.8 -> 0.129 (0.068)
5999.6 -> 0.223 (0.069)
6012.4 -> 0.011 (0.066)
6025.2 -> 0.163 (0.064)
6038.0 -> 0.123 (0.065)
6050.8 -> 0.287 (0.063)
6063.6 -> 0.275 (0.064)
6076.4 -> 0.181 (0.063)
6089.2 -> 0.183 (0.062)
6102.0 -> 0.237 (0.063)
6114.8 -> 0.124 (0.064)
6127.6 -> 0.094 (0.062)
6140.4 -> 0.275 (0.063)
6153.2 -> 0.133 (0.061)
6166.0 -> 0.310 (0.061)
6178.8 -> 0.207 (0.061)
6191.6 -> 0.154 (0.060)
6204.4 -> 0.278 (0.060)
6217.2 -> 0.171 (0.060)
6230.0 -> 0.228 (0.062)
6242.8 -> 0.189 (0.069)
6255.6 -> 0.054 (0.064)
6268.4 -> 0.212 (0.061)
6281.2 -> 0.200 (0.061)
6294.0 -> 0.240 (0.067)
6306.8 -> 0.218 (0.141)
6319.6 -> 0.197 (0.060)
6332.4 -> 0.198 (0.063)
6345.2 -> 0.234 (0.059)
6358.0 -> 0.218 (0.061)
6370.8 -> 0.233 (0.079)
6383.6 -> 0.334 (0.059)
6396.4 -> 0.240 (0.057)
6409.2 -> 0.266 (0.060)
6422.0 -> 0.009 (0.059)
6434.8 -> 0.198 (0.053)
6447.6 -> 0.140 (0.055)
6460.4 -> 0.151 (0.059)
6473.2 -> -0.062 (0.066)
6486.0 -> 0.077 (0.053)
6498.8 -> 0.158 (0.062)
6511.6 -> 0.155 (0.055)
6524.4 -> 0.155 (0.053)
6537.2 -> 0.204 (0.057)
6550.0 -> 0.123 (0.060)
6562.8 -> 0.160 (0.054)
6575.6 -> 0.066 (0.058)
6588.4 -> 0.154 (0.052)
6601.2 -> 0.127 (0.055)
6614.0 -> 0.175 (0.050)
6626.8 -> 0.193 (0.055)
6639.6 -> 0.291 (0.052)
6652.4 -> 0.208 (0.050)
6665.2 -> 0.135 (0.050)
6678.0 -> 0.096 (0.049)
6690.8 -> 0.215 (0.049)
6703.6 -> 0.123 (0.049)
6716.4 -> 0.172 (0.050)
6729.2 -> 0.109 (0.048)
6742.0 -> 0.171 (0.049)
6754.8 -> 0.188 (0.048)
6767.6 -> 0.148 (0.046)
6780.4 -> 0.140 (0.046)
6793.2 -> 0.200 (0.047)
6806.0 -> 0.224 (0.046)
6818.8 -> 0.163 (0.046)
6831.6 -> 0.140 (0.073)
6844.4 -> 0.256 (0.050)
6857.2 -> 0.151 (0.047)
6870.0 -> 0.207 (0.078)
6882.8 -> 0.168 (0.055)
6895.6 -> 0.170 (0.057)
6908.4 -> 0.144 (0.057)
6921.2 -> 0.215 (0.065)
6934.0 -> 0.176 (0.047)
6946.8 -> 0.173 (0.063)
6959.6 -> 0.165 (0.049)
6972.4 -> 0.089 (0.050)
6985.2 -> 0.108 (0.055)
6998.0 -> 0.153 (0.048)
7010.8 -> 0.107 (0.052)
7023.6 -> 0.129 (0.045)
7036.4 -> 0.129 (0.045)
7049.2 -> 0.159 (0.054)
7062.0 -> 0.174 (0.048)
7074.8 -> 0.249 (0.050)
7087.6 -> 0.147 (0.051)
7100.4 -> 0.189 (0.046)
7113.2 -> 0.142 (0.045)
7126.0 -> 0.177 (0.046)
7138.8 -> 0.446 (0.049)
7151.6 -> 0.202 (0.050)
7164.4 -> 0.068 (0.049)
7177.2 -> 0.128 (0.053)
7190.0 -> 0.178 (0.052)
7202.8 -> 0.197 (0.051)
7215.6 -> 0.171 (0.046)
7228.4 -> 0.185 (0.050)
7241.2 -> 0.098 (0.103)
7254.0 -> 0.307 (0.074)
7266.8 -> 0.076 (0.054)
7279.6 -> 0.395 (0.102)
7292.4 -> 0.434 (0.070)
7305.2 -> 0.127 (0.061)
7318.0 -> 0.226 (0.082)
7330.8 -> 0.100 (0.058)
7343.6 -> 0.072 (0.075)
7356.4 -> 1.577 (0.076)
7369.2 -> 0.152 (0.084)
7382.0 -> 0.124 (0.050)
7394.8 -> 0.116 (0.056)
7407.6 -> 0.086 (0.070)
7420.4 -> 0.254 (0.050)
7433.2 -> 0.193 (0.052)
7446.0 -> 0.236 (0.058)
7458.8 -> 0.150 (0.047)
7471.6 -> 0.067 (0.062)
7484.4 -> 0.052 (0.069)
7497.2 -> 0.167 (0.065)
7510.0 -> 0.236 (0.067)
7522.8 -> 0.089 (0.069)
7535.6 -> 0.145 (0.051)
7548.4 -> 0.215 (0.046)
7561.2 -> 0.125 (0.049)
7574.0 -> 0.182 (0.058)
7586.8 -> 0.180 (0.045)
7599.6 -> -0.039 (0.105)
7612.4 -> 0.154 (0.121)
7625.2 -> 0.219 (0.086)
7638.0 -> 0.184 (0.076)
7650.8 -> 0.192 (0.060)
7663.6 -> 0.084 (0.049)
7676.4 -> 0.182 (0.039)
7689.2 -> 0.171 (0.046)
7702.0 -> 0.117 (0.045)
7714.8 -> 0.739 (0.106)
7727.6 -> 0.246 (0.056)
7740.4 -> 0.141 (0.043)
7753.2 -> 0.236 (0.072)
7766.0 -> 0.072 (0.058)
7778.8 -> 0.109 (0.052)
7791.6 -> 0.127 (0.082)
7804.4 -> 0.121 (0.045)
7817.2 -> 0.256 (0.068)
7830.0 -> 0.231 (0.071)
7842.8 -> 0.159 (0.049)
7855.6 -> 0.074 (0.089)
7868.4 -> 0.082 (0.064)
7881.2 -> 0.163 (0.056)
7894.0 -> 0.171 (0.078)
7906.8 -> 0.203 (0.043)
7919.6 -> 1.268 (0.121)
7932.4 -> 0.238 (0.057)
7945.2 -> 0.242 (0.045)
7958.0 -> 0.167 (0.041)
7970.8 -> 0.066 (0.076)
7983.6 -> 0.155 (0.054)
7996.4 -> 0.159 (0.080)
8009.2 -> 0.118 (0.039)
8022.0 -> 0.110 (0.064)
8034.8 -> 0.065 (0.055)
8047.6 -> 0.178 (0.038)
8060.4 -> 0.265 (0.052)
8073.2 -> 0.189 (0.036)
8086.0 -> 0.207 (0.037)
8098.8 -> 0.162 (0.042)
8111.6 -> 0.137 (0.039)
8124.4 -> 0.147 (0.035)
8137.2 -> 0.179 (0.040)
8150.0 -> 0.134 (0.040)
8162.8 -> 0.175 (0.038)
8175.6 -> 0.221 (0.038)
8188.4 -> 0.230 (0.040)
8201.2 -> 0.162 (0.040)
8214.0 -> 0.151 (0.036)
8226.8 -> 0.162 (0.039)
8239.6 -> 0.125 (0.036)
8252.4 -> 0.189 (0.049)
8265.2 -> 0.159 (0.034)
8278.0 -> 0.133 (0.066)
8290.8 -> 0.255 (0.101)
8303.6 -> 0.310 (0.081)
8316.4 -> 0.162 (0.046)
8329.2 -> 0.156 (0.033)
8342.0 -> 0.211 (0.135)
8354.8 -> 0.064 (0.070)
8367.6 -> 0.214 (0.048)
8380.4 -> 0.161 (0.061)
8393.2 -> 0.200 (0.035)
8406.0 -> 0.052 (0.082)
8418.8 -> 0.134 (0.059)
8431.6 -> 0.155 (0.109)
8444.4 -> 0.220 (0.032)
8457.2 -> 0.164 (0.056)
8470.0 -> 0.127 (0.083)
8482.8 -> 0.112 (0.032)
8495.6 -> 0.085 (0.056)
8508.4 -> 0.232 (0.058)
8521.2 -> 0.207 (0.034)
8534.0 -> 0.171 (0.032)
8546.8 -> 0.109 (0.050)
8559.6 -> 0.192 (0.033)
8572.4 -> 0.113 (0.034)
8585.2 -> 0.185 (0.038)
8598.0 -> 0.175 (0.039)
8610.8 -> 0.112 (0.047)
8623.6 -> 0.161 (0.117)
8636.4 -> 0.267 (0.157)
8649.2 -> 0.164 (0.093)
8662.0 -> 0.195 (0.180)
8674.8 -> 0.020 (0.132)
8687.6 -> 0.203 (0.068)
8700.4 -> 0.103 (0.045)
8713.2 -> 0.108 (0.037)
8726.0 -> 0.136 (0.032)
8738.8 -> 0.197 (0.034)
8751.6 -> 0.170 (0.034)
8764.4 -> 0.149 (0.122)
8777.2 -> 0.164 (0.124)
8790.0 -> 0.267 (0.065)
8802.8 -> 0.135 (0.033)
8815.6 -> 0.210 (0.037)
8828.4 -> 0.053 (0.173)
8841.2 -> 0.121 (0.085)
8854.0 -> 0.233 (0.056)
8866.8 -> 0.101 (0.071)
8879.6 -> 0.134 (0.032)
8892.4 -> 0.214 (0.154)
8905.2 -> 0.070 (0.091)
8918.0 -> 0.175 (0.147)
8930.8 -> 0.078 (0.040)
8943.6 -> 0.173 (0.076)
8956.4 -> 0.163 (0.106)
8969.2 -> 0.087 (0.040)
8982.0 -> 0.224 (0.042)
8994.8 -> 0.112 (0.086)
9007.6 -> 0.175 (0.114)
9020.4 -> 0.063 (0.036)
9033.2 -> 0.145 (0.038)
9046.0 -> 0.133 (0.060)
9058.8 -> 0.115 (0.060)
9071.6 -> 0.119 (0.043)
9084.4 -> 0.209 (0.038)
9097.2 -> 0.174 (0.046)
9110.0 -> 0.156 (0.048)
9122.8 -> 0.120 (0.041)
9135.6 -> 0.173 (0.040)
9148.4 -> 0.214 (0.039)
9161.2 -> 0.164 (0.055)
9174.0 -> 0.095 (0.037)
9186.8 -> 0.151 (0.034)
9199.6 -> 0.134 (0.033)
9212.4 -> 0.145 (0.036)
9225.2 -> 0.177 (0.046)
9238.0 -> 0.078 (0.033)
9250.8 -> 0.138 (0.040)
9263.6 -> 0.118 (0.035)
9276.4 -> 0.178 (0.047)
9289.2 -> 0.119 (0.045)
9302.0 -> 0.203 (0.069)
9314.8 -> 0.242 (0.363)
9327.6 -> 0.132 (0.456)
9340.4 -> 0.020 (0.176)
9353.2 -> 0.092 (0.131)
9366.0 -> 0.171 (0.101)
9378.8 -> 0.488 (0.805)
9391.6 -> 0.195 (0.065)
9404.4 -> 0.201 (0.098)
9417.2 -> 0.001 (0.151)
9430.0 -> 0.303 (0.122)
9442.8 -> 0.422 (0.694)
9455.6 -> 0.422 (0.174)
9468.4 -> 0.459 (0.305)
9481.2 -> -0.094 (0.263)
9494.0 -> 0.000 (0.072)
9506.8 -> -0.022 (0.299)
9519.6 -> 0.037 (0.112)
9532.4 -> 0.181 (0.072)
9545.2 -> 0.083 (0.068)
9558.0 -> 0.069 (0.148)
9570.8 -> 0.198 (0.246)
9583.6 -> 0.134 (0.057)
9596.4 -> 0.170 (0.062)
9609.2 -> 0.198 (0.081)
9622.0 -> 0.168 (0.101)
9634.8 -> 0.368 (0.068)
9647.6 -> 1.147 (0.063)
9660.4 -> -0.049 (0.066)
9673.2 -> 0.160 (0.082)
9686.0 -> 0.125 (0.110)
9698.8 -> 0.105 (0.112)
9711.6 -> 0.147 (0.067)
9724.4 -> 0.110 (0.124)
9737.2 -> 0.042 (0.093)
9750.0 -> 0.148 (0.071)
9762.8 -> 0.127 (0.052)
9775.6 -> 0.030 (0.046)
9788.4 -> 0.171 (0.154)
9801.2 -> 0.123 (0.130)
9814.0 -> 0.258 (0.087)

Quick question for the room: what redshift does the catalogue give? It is 0.469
